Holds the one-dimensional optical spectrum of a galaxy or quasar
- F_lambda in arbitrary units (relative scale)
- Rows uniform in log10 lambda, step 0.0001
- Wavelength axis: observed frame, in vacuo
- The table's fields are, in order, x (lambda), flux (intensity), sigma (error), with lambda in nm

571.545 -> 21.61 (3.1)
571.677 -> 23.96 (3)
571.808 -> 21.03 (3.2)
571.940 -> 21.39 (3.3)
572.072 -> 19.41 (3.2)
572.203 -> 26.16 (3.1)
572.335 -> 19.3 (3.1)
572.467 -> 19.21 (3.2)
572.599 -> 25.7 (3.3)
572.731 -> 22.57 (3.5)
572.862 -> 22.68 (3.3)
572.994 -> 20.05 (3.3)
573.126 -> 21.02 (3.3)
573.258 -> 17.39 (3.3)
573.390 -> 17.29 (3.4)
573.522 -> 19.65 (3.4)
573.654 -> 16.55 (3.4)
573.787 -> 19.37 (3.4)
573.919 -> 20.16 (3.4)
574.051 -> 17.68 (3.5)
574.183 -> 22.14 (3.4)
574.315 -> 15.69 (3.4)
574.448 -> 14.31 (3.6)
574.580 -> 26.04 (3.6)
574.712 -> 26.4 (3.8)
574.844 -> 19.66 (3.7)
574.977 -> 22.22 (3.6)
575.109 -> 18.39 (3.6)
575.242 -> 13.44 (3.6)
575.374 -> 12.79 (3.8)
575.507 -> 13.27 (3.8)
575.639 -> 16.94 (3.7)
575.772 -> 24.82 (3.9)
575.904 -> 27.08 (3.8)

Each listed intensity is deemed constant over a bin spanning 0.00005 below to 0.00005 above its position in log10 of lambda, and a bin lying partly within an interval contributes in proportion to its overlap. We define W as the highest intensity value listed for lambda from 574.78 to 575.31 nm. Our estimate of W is 22.22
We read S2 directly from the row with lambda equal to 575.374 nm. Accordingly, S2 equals 12.79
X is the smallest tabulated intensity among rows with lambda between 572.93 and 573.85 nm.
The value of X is 16.55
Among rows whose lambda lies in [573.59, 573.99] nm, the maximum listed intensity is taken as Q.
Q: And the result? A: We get 20.16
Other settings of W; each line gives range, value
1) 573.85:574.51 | 22.14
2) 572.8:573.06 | 22.68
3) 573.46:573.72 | 19.65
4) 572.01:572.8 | 26.16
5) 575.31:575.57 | 13.27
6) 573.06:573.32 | 21.02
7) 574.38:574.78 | 26.4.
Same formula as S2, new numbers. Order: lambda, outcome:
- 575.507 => 13.27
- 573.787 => 19.37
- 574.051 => 17.68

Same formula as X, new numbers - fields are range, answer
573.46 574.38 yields 15.69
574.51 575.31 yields 13.44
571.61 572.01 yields 21.03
